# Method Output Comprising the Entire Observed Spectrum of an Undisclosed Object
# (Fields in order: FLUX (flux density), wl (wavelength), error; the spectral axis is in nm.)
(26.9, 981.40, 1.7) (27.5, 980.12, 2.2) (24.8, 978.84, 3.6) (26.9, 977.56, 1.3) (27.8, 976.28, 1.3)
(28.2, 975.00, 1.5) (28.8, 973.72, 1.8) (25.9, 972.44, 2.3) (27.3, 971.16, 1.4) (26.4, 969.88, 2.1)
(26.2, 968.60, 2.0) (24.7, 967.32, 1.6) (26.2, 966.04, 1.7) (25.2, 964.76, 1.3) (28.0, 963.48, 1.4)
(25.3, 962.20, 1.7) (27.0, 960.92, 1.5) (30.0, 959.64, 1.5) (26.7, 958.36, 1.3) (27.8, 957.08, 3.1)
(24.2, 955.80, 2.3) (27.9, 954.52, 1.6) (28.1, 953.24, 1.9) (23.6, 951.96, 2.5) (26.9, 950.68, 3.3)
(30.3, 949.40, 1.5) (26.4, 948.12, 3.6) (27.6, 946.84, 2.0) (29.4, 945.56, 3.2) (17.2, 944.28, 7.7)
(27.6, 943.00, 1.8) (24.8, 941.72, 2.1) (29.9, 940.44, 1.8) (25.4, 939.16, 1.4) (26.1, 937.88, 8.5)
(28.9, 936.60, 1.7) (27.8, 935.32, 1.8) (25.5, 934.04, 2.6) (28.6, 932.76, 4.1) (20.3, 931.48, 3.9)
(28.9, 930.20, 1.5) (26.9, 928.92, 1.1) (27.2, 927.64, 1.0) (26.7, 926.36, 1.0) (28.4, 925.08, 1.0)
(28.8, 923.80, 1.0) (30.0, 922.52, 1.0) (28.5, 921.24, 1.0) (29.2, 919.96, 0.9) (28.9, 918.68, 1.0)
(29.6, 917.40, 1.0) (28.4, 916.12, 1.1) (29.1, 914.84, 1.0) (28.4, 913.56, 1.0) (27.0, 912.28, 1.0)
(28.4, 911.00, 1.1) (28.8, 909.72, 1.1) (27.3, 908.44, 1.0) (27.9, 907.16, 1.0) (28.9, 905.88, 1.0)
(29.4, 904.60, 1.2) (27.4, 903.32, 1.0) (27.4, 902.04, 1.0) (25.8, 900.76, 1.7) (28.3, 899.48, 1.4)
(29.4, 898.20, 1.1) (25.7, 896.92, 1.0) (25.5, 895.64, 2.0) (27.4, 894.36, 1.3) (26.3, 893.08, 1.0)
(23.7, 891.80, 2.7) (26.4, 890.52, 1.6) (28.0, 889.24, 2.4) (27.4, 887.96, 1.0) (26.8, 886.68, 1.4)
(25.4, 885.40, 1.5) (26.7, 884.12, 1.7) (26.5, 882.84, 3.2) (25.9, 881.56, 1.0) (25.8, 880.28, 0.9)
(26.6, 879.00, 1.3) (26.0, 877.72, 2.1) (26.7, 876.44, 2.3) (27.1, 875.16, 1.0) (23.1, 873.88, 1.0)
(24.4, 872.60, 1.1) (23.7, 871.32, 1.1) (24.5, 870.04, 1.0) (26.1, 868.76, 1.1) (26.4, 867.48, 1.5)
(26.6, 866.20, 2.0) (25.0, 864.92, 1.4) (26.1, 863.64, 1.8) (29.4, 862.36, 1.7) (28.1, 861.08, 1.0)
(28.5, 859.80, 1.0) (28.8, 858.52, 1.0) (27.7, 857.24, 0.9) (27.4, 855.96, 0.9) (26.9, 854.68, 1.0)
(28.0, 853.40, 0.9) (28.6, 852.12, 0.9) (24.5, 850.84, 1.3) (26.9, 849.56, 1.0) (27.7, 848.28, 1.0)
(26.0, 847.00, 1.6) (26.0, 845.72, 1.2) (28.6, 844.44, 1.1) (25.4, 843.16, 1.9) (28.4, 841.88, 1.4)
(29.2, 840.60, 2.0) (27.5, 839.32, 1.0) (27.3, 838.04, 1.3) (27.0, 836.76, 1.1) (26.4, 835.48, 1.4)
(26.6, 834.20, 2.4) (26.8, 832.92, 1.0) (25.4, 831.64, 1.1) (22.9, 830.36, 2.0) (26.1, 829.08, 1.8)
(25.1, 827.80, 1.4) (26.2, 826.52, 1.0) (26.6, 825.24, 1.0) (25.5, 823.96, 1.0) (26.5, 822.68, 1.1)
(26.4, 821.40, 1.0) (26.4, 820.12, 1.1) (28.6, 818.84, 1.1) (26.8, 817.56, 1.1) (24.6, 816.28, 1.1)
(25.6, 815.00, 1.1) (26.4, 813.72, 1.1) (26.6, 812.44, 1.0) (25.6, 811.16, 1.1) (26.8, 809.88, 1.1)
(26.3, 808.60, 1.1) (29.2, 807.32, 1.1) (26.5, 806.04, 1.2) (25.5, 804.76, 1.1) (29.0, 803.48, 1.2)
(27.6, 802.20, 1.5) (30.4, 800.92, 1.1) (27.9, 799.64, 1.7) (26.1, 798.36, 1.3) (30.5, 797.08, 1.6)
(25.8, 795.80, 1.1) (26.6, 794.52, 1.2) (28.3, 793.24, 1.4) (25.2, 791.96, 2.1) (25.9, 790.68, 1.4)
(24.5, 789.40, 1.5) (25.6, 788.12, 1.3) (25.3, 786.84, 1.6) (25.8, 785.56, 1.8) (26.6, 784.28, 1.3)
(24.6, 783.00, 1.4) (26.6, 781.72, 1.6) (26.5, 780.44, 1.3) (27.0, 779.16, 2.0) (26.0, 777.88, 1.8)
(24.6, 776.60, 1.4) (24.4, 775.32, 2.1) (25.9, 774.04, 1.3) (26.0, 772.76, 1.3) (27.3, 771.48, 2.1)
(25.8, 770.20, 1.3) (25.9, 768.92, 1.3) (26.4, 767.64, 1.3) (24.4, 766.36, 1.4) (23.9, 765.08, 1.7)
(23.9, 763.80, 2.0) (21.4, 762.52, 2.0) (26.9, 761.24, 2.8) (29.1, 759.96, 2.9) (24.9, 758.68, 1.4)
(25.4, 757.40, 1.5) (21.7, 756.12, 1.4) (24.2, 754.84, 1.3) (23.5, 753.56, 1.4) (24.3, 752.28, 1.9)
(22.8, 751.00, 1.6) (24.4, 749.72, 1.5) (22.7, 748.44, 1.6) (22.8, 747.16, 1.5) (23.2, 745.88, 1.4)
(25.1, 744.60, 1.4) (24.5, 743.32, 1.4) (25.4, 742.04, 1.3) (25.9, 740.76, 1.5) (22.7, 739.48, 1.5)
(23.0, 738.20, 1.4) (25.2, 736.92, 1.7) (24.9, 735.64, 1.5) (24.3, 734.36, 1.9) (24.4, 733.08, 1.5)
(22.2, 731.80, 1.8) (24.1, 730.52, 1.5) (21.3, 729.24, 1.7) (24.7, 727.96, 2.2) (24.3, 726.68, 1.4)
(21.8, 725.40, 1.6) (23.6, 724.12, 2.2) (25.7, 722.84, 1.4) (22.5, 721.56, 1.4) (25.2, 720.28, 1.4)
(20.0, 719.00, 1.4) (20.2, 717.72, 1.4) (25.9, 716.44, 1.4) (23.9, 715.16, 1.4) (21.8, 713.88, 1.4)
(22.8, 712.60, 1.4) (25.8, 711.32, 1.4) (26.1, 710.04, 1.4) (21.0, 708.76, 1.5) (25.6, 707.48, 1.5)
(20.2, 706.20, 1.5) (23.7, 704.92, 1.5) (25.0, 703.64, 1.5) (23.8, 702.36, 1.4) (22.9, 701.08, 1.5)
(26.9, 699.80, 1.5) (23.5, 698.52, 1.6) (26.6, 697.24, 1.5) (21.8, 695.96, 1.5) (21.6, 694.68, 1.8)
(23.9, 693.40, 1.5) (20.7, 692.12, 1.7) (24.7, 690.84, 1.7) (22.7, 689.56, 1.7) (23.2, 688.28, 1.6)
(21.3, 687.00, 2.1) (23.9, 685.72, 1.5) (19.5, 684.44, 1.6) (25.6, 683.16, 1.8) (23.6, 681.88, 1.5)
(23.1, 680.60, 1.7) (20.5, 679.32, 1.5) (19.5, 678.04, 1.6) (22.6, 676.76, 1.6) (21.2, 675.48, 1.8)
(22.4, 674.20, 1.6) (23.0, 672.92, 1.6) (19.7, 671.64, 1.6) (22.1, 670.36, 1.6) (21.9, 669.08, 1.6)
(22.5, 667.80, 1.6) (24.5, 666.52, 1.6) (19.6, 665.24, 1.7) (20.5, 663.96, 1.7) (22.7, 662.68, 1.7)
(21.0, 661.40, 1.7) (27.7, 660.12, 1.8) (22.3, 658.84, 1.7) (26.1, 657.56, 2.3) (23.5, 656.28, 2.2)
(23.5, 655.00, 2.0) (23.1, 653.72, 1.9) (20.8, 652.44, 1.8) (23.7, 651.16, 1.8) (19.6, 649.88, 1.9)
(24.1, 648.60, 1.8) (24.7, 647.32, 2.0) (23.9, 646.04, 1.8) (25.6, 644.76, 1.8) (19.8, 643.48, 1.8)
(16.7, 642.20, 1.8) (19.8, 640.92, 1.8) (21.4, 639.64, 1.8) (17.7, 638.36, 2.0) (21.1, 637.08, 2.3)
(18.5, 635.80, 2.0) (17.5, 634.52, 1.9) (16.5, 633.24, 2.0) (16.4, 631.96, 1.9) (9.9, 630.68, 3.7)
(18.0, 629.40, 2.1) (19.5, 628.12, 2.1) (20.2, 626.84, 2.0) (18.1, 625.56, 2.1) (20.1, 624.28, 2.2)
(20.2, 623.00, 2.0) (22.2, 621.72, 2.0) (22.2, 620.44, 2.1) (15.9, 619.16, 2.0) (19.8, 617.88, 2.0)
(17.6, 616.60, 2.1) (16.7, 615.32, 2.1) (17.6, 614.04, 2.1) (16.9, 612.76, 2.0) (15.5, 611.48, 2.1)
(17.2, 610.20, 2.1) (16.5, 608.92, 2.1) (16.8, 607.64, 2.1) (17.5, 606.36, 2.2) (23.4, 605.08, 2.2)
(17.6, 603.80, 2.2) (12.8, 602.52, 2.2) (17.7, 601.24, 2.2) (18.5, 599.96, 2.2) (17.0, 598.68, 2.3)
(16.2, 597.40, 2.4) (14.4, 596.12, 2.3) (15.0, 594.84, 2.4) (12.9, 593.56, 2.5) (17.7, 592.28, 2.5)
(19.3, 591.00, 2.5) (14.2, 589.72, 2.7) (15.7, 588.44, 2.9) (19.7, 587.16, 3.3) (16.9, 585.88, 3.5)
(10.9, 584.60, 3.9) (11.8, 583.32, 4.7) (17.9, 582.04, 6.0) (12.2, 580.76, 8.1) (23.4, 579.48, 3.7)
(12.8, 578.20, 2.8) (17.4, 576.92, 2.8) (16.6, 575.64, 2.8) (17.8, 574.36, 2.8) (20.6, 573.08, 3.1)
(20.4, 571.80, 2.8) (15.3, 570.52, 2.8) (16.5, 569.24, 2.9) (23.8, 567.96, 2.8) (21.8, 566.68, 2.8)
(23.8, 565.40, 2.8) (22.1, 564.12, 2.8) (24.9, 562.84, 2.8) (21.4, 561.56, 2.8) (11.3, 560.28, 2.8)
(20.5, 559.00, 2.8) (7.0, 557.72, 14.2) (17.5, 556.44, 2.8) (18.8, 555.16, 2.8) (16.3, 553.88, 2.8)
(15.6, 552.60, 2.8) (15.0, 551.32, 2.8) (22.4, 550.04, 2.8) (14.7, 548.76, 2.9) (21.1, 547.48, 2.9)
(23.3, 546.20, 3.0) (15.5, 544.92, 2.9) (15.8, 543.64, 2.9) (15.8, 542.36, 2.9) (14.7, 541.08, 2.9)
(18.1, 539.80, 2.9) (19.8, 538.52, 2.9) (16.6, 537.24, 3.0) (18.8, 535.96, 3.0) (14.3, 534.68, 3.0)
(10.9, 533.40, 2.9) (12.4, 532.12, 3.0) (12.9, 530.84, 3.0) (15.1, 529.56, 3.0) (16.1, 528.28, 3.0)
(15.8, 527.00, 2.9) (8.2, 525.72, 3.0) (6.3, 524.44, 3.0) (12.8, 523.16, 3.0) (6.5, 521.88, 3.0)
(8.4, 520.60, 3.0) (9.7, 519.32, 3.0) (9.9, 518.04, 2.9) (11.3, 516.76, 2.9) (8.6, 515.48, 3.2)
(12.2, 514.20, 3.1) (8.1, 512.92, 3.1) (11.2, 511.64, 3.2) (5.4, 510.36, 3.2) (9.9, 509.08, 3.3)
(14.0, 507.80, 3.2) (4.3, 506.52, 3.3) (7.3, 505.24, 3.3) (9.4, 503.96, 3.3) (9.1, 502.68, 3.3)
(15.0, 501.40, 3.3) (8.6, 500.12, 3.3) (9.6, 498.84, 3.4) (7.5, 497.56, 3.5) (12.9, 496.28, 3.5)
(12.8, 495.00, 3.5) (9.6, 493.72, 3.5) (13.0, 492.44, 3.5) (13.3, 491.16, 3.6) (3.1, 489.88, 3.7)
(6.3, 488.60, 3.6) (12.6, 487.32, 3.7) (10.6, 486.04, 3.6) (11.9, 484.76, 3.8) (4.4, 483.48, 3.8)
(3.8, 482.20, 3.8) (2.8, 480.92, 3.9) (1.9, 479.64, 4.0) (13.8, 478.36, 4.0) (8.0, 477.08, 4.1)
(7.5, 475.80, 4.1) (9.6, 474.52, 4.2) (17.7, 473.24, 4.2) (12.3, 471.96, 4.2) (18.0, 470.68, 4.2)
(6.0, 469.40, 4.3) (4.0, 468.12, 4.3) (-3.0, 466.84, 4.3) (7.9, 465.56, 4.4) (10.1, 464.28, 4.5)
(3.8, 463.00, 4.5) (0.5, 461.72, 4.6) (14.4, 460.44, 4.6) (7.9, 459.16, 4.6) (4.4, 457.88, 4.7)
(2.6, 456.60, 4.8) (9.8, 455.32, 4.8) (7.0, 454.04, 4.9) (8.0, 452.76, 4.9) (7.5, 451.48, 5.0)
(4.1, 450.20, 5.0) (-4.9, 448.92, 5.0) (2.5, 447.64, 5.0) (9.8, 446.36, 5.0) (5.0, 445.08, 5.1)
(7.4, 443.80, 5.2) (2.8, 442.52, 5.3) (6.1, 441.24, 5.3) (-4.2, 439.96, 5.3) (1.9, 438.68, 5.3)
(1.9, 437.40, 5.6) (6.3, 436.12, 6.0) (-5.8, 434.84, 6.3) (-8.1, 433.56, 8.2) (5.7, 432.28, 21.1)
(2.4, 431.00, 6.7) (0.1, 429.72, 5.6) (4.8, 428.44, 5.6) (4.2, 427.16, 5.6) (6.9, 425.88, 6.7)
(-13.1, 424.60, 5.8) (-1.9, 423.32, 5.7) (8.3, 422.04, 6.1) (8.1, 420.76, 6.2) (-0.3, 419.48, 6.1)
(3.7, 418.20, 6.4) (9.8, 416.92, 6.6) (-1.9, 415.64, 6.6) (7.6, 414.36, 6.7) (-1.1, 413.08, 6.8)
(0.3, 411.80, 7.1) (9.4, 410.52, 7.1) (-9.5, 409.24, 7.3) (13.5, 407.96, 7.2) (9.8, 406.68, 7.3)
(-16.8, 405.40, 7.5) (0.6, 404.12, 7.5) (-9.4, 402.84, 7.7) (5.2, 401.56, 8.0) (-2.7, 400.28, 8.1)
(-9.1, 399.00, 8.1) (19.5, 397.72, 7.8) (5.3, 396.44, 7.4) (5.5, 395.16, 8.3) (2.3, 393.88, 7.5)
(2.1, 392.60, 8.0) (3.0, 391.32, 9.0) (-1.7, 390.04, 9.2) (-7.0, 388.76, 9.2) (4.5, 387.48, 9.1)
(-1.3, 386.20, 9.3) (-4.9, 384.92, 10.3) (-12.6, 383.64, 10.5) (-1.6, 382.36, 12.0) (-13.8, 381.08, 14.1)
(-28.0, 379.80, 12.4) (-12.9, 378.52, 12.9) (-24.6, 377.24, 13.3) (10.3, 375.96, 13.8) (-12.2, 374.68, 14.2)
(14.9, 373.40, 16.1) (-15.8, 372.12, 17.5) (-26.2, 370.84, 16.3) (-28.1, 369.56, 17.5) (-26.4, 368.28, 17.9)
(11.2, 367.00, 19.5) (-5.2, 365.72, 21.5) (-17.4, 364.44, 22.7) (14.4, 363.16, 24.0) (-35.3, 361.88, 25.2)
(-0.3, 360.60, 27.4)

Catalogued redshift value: 0.219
